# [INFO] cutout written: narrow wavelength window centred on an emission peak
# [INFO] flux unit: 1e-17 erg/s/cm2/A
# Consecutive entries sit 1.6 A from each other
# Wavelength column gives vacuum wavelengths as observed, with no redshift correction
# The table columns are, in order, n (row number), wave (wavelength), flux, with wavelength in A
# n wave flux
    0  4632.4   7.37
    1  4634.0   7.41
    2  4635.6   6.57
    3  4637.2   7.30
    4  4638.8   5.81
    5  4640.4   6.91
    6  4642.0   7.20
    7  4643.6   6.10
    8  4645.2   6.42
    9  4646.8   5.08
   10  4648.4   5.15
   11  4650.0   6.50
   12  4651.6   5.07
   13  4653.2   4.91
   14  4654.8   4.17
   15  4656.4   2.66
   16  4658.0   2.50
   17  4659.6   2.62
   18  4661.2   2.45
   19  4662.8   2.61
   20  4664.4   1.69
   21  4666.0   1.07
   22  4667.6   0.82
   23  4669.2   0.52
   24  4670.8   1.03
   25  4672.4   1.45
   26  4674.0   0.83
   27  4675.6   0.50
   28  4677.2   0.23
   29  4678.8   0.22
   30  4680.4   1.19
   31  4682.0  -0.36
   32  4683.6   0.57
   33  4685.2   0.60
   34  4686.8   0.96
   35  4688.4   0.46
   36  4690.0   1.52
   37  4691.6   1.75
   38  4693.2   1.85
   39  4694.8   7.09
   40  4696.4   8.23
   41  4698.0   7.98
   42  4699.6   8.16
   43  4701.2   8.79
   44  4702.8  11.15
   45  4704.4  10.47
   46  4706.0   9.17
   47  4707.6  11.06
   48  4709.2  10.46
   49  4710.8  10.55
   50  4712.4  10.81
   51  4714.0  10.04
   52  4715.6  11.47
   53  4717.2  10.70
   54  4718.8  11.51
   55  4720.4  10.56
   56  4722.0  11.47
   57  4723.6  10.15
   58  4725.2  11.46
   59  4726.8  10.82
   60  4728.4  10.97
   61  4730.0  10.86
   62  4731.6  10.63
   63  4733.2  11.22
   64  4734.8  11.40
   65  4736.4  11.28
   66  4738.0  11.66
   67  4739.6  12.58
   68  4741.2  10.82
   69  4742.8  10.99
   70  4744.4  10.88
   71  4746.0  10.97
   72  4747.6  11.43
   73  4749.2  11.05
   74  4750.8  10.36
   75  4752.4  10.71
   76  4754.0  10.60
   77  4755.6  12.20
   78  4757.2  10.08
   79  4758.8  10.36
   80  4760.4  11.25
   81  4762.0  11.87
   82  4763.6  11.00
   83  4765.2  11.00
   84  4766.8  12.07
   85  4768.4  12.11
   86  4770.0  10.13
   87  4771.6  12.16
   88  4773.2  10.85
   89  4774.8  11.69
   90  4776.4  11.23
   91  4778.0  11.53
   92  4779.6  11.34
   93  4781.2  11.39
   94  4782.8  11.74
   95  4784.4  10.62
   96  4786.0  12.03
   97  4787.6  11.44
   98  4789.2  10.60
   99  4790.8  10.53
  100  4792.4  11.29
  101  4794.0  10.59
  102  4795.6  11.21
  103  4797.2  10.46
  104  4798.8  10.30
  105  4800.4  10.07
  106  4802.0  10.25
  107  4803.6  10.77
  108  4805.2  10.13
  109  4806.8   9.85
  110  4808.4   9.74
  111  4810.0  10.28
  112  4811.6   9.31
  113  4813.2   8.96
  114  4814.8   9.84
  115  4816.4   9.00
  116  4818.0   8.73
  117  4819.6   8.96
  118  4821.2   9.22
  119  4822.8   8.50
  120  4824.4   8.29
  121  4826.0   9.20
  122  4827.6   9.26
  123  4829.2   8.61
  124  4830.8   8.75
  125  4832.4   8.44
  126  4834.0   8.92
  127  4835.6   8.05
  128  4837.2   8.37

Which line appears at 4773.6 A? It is C IV 1549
